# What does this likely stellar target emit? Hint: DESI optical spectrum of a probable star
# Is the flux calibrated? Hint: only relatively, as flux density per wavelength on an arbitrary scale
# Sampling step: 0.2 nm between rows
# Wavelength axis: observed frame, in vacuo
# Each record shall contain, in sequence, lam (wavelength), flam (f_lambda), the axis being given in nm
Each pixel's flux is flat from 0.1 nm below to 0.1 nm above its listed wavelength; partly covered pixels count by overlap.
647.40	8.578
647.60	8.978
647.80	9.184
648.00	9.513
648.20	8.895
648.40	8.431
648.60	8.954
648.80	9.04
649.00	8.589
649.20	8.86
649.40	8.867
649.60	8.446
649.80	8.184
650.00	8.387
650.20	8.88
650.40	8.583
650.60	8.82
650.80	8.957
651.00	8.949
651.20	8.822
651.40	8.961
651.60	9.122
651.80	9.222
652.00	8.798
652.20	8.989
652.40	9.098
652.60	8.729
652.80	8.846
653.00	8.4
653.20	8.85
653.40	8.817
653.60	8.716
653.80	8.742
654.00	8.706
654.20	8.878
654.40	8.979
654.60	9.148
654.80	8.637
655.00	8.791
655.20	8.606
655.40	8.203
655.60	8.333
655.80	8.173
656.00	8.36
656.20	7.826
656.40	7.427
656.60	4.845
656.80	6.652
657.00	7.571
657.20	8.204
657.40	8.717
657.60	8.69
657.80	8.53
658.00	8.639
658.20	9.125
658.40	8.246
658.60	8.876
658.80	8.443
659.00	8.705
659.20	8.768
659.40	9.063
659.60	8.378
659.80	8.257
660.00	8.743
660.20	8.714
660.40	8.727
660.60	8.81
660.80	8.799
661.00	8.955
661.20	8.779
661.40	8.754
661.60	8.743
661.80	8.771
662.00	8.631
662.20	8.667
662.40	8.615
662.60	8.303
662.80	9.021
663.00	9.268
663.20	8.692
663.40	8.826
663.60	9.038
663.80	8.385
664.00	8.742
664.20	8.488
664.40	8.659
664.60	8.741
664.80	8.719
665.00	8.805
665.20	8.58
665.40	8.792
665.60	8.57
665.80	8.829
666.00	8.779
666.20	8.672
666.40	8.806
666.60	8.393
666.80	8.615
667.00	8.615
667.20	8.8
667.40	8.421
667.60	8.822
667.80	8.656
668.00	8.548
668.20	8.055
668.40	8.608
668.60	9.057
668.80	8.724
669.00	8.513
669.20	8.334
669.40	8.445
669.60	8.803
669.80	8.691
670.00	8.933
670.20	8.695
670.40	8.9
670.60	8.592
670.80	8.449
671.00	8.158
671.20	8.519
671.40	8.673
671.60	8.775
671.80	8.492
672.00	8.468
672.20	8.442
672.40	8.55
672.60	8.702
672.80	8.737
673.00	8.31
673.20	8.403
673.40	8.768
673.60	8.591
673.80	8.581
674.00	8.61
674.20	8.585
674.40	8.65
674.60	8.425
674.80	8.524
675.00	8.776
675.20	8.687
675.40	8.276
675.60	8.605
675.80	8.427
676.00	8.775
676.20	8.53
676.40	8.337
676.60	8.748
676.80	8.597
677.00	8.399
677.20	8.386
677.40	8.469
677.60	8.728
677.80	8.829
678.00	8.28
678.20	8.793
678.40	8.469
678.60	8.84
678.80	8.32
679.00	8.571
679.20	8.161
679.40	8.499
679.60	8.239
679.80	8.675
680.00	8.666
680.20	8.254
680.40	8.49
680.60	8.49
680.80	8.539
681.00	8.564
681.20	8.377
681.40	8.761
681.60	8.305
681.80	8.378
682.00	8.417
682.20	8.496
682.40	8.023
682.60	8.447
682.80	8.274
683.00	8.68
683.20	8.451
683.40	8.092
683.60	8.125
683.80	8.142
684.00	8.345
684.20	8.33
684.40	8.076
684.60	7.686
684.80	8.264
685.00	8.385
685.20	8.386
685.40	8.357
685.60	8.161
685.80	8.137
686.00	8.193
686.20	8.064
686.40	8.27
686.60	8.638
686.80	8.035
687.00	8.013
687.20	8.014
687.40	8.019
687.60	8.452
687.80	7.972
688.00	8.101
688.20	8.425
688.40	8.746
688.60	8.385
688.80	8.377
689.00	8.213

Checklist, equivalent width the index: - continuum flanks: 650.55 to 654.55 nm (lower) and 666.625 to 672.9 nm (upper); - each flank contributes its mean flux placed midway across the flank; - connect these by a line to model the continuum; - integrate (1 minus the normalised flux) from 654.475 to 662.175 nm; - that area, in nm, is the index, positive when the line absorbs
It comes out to 0.32 nm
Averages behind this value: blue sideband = 8.87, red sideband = 8.6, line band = 8.42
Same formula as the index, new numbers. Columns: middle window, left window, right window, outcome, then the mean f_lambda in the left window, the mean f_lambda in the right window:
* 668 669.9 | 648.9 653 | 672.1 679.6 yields 0.01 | 8.8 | 8.55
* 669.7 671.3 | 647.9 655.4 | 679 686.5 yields -0.02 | 8.81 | 8.33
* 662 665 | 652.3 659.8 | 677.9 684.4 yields -0.11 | 8.42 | 8.42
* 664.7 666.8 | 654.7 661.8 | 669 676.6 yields -0.05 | 8.38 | 8.57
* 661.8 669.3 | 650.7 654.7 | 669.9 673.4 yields 0.01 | 8.89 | 8.58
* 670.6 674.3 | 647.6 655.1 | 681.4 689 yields -0.03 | 8.83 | 8.27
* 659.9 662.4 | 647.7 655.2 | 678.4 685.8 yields -0.02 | 8.83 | 8.37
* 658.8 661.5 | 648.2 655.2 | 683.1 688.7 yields -0.02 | 8.8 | 8.22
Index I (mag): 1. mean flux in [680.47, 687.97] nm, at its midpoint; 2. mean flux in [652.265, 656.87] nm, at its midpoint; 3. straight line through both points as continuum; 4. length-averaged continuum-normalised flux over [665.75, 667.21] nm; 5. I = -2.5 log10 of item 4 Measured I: -0.045 mag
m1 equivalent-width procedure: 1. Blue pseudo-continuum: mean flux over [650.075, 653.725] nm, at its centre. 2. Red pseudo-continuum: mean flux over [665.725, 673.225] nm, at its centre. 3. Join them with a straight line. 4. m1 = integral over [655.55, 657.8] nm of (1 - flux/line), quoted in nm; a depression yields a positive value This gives 0.27 nm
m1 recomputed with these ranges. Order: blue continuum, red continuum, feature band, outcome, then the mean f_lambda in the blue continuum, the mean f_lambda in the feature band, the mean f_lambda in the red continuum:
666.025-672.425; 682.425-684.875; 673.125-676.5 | -0.04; 8.6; 8.56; 8.24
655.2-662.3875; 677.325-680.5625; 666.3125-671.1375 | -0.09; 8.38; 8.61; 8.52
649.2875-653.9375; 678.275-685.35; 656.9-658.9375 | 0.05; 8.79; 8.51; 8.38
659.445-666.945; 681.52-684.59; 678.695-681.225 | -0.03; 8.71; 8.45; 8.29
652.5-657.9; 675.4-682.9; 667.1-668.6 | -0.03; 8.31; 8.59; 8.49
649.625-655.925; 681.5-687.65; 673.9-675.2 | -0.03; 8.75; 8.6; 8.25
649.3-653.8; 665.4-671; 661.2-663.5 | -0.02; 8.79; 8.75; 8.64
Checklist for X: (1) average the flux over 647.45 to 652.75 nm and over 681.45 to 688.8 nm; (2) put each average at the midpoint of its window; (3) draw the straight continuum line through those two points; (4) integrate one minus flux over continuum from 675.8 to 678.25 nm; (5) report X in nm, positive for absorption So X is -0.05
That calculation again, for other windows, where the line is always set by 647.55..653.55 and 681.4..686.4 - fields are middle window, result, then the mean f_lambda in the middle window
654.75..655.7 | 0.027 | 8.51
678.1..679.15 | -0.027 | 8.58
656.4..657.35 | 0.190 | 6.98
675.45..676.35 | -0.016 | 8.55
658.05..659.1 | 0.003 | 8.68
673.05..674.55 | -0.025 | 8.58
